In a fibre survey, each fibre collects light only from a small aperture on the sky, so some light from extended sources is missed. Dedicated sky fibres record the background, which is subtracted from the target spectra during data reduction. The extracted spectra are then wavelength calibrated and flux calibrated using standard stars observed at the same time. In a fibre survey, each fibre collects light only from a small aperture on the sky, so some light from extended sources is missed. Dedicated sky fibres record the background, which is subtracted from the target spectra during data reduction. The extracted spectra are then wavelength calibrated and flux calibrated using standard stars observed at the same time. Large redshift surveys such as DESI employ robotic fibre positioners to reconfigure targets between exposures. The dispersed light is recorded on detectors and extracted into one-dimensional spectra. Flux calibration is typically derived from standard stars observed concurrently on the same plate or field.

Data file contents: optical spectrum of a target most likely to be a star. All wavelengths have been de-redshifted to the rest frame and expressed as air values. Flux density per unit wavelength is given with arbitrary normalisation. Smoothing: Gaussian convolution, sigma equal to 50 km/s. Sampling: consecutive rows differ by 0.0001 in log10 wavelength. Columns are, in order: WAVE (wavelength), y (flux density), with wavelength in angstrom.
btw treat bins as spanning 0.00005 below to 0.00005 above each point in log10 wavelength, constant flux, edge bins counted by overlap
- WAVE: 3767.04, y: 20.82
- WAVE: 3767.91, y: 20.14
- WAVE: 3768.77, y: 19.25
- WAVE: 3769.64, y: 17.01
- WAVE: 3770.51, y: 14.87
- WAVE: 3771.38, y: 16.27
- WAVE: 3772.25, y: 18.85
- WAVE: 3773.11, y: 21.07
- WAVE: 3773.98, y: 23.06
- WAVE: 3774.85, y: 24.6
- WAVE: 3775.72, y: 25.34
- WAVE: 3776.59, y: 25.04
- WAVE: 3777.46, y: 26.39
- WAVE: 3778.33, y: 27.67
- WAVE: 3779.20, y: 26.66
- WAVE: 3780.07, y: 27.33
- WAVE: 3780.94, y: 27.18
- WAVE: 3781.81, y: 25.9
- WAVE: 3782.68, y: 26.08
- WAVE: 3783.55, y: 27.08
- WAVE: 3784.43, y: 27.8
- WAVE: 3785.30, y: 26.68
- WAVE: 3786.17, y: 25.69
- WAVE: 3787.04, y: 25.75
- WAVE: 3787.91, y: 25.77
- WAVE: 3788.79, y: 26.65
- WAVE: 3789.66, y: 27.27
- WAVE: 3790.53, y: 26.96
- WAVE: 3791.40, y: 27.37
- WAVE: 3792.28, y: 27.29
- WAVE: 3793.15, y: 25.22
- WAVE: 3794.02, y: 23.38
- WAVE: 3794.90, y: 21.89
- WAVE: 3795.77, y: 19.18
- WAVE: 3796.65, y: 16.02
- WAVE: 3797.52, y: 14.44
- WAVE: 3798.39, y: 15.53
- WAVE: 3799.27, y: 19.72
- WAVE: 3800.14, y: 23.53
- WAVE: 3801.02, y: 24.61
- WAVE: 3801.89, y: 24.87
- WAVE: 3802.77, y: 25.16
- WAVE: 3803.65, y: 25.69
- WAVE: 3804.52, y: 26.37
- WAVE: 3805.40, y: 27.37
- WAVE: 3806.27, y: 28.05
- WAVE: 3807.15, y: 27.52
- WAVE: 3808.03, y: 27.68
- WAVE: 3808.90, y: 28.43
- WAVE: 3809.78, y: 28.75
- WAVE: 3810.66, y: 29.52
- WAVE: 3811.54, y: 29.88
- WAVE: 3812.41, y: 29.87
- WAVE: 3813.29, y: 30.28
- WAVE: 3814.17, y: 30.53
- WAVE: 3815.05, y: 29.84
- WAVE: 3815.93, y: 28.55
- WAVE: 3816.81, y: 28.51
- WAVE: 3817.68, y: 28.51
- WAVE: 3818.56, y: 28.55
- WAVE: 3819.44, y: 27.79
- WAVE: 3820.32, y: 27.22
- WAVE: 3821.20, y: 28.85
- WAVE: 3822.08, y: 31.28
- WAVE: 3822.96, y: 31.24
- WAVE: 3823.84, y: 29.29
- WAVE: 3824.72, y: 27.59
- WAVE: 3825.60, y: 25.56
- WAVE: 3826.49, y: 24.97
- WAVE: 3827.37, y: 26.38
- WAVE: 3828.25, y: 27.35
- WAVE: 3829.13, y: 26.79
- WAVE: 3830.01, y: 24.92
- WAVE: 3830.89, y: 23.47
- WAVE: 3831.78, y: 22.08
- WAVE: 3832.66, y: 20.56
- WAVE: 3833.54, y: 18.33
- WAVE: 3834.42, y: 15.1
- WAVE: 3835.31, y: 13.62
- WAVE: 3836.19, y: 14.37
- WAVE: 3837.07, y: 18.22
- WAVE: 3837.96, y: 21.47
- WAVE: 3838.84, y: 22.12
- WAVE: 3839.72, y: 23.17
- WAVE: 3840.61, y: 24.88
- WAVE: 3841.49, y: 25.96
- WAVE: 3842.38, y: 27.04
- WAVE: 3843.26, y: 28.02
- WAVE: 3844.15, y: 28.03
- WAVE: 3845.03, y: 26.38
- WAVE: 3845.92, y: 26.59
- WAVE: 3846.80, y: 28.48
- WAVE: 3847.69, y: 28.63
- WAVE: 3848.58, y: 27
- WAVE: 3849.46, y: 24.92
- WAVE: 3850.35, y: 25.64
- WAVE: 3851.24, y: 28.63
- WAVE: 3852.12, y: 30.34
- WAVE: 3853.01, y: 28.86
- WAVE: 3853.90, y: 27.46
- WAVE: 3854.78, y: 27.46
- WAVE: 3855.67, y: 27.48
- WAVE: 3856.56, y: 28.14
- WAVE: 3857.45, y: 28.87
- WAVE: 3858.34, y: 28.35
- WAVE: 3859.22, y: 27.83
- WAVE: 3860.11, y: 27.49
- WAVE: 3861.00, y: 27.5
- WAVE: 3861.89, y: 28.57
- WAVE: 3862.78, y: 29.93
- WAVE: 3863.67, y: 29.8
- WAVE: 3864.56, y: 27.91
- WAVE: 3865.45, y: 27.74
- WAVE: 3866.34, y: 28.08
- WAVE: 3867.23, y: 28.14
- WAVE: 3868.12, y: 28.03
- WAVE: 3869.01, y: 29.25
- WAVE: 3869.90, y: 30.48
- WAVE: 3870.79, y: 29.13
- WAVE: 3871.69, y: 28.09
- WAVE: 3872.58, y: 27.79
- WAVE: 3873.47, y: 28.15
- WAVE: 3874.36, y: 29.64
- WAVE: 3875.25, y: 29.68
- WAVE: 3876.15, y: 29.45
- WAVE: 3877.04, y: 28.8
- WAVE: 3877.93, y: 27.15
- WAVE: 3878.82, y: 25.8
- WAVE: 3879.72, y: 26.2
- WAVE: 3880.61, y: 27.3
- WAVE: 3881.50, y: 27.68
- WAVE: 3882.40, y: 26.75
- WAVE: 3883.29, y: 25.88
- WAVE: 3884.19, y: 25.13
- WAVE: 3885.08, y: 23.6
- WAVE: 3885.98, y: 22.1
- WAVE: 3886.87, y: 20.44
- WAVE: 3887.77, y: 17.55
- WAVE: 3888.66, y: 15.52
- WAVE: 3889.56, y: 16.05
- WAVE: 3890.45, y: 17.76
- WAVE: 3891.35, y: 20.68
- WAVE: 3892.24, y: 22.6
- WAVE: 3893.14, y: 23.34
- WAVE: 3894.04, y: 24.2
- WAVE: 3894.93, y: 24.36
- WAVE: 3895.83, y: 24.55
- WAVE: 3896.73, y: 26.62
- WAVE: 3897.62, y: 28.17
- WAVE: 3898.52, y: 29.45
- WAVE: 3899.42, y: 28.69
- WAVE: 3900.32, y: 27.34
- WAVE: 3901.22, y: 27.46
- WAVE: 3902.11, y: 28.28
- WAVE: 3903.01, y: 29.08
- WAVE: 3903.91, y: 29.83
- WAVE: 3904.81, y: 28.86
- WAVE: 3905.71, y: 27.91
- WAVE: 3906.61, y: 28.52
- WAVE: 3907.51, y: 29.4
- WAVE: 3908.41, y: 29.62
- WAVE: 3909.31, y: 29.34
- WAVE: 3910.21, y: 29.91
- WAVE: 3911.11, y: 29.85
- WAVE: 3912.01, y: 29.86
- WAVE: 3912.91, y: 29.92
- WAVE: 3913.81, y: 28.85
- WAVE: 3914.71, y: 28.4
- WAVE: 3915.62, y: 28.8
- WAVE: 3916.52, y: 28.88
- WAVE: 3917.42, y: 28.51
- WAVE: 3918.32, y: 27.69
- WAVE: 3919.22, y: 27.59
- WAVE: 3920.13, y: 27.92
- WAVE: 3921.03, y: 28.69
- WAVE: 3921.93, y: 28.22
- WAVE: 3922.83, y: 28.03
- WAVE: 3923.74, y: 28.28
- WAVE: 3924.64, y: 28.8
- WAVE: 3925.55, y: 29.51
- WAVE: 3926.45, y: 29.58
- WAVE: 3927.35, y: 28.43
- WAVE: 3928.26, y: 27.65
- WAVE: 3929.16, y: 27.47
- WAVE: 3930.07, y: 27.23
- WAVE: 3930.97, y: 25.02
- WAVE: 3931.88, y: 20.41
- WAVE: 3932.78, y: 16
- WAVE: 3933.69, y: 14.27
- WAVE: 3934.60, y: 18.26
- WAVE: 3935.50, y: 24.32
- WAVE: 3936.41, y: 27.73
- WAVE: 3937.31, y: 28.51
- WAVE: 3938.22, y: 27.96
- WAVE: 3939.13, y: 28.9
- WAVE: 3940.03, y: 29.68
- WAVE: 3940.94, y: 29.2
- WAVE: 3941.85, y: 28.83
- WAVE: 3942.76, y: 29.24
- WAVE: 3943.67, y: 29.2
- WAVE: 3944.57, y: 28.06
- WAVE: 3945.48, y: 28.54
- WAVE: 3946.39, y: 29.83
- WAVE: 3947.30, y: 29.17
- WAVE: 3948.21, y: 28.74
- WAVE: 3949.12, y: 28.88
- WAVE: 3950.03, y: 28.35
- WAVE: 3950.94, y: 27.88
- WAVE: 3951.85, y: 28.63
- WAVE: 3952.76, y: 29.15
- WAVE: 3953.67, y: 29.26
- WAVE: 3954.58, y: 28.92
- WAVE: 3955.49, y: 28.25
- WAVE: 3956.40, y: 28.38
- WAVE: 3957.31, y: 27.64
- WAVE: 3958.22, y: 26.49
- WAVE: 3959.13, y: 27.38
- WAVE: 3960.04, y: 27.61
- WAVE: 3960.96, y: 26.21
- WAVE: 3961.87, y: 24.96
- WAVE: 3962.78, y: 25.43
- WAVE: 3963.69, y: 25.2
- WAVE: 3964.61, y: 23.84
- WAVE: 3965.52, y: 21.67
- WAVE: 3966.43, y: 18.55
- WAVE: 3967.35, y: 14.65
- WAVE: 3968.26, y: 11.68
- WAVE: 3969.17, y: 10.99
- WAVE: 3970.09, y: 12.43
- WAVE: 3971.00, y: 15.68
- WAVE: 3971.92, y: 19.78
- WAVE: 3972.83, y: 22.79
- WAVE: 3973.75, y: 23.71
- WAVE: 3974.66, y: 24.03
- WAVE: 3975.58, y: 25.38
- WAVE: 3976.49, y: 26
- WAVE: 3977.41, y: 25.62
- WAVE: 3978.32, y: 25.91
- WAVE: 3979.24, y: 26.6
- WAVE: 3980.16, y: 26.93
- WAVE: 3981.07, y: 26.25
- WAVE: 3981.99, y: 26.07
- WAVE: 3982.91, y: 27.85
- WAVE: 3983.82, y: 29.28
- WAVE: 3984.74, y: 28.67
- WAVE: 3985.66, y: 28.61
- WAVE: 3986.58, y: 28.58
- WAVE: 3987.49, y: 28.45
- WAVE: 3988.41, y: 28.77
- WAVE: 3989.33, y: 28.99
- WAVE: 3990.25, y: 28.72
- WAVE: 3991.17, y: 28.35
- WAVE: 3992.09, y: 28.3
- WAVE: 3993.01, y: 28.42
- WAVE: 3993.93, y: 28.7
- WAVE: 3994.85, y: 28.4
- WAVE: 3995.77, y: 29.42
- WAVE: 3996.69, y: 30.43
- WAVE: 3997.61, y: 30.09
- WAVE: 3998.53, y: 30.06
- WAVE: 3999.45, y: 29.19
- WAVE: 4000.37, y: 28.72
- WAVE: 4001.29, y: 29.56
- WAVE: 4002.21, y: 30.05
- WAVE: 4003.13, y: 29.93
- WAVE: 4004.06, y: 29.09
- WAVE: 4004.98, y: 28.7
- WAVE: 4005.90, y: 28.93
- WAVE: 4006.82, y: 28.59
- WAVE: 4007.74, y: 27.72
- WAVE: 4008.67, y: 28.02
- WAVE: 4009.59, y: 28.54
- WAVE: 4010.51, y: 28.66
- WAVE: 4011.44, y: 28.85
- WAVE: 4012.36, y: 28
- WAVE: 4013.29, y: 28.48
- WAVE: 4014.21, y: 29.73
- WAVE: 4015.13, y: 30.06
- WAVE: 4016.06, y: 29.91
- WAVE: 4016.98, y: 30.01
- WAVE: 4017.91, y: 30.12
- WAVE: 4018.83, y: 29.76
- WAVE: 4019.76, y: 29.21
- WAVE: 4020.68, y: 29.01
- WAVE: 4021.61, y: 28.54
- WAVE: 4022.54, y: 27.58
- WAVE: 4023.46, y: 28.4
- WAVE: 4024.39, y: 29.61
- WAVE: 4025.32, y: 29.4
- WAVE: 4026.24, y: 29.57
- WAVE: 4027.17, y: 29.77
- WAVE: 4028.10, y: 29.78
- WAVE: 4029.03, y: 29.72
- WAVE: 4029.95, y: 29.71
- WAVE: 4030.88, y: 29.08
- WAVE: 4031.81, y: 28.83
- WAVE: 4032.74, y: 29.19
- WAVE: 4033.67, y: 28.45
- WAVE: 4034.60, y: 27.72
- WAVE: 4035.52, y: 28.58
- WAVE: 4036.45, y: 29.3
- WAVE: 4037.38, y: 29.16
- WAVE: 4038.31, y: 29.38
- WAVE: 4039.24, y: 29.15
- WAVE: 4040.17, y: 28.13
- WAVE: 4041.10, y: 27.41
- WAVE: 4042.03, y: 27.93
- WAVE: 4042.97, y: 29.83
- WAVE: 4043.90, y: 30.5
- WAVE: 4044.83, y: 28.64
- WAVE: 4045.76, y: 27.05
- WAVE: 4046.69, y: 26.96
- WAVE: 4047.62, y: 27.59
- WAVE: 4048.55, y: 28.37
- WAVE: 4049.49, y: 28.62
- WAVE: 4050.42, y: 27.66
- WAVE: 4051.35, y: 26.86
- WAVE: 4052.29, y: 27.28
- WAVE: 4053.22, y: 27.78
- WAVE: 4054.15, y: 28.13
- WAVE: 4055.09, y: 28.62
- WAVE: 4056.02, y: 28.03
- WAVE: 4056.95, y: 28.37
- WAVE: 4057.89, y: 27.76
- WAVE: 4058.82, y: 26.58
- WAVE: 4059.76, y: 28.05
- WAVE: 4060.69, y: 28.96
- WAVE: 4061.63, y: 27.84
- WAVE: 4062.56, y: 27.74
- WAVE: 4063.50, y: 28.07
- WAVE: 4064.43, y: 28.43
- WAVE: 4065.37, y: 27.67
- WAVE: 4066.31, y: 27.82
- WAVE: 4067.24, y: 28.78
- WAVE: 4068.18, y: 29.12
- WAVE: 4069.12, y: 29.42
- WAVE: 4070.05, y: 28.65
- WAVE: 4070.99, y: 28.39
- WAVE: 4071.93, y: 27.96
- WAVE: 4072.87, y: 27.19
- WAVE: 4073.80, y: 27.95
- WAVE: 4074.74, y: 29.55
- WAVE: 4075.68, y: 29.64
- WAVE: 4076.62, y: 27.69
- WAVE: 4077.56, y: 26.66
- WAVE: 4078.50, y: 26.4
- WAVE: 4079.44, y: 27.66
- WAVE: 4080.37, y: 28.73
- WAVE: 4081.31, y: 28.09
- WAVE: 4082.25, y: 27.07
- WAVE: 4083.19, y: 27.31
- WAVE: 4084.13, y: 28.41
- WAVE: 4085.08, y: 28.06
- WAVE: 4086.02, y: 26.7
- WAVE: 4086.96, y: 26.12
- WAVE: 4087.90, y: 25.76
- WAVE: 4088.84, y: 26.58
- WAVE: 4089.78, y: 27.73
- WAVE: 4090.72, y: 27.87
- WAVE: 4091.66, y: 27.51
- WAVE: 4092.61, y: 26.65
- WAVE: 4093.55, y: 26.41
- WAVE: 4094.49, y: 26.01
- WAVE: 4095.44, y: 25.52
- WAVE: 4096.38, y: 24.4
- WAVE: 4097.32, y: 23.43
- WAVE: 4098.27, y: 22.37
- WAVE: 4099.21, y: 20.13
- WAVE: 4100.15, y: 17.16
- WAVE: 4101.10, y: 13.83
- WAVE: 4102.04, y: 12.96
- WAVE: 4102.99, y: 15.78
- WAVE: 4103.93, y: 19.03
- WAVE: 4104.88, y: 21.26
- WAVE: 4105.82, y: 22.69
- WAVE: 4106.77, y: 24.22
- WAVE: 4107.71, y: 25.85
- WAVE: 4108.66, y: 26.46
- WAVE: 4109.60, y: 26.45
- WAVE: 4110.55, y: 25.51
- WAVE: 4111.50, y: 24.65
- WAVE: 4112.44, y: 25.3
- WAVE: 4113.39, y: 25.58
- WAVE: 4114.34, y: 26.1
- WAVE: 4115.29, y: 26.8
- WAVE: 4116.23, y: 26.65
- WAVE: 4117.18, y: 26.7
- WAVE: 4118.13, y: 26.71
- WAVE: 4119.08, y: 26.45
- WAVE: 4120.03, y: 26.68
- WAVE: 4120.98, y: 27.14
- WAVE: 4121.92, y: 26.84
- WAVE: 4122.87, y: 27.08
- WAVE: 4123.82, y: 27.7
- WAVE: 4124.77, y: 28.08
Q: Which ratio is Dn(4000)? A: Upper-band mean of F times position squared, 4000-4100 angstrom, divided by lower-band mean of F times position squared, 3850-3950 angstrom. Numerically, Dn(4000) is 1.1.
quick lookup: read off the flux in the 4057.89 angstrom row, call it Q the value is 27.76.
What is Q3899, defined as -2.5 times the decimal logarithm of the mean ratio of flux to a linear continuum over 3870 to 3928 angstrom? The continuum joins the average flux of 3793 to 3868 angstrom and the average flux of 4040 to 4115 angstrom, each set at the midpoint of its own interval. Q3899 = -0.04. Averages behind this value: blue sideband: 25.9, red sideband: 26.4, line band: 26.9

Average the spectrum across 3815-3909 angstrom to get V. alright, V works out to 26.2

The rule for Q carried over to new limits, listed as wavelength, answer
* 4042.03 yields 27.93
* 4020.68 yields 29.01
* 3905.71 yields 27.91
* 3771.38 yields 16.27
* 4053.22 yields 27.78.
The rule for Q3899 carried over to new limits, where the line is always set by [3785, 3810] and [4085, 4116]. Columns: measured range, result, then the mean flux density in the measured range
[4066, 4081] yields -0.177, 28.2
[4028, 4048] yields -0.192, 28.7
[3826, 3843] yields 0.105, 22.2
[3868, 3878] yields -0.184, 28.9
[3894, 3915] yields -0.167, 28.4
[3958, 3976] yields 0.137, 21.3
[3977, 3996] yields -0.157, 27.9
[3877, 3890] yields 0.036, 23.6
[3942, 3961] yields -0.173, 28.4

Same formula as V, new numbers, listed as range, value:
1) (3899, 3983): 26.3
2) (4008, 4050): 28.9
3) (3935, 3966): 27.7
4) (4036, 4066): 28.2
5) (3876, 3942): 26.3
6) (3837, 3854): 26.2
